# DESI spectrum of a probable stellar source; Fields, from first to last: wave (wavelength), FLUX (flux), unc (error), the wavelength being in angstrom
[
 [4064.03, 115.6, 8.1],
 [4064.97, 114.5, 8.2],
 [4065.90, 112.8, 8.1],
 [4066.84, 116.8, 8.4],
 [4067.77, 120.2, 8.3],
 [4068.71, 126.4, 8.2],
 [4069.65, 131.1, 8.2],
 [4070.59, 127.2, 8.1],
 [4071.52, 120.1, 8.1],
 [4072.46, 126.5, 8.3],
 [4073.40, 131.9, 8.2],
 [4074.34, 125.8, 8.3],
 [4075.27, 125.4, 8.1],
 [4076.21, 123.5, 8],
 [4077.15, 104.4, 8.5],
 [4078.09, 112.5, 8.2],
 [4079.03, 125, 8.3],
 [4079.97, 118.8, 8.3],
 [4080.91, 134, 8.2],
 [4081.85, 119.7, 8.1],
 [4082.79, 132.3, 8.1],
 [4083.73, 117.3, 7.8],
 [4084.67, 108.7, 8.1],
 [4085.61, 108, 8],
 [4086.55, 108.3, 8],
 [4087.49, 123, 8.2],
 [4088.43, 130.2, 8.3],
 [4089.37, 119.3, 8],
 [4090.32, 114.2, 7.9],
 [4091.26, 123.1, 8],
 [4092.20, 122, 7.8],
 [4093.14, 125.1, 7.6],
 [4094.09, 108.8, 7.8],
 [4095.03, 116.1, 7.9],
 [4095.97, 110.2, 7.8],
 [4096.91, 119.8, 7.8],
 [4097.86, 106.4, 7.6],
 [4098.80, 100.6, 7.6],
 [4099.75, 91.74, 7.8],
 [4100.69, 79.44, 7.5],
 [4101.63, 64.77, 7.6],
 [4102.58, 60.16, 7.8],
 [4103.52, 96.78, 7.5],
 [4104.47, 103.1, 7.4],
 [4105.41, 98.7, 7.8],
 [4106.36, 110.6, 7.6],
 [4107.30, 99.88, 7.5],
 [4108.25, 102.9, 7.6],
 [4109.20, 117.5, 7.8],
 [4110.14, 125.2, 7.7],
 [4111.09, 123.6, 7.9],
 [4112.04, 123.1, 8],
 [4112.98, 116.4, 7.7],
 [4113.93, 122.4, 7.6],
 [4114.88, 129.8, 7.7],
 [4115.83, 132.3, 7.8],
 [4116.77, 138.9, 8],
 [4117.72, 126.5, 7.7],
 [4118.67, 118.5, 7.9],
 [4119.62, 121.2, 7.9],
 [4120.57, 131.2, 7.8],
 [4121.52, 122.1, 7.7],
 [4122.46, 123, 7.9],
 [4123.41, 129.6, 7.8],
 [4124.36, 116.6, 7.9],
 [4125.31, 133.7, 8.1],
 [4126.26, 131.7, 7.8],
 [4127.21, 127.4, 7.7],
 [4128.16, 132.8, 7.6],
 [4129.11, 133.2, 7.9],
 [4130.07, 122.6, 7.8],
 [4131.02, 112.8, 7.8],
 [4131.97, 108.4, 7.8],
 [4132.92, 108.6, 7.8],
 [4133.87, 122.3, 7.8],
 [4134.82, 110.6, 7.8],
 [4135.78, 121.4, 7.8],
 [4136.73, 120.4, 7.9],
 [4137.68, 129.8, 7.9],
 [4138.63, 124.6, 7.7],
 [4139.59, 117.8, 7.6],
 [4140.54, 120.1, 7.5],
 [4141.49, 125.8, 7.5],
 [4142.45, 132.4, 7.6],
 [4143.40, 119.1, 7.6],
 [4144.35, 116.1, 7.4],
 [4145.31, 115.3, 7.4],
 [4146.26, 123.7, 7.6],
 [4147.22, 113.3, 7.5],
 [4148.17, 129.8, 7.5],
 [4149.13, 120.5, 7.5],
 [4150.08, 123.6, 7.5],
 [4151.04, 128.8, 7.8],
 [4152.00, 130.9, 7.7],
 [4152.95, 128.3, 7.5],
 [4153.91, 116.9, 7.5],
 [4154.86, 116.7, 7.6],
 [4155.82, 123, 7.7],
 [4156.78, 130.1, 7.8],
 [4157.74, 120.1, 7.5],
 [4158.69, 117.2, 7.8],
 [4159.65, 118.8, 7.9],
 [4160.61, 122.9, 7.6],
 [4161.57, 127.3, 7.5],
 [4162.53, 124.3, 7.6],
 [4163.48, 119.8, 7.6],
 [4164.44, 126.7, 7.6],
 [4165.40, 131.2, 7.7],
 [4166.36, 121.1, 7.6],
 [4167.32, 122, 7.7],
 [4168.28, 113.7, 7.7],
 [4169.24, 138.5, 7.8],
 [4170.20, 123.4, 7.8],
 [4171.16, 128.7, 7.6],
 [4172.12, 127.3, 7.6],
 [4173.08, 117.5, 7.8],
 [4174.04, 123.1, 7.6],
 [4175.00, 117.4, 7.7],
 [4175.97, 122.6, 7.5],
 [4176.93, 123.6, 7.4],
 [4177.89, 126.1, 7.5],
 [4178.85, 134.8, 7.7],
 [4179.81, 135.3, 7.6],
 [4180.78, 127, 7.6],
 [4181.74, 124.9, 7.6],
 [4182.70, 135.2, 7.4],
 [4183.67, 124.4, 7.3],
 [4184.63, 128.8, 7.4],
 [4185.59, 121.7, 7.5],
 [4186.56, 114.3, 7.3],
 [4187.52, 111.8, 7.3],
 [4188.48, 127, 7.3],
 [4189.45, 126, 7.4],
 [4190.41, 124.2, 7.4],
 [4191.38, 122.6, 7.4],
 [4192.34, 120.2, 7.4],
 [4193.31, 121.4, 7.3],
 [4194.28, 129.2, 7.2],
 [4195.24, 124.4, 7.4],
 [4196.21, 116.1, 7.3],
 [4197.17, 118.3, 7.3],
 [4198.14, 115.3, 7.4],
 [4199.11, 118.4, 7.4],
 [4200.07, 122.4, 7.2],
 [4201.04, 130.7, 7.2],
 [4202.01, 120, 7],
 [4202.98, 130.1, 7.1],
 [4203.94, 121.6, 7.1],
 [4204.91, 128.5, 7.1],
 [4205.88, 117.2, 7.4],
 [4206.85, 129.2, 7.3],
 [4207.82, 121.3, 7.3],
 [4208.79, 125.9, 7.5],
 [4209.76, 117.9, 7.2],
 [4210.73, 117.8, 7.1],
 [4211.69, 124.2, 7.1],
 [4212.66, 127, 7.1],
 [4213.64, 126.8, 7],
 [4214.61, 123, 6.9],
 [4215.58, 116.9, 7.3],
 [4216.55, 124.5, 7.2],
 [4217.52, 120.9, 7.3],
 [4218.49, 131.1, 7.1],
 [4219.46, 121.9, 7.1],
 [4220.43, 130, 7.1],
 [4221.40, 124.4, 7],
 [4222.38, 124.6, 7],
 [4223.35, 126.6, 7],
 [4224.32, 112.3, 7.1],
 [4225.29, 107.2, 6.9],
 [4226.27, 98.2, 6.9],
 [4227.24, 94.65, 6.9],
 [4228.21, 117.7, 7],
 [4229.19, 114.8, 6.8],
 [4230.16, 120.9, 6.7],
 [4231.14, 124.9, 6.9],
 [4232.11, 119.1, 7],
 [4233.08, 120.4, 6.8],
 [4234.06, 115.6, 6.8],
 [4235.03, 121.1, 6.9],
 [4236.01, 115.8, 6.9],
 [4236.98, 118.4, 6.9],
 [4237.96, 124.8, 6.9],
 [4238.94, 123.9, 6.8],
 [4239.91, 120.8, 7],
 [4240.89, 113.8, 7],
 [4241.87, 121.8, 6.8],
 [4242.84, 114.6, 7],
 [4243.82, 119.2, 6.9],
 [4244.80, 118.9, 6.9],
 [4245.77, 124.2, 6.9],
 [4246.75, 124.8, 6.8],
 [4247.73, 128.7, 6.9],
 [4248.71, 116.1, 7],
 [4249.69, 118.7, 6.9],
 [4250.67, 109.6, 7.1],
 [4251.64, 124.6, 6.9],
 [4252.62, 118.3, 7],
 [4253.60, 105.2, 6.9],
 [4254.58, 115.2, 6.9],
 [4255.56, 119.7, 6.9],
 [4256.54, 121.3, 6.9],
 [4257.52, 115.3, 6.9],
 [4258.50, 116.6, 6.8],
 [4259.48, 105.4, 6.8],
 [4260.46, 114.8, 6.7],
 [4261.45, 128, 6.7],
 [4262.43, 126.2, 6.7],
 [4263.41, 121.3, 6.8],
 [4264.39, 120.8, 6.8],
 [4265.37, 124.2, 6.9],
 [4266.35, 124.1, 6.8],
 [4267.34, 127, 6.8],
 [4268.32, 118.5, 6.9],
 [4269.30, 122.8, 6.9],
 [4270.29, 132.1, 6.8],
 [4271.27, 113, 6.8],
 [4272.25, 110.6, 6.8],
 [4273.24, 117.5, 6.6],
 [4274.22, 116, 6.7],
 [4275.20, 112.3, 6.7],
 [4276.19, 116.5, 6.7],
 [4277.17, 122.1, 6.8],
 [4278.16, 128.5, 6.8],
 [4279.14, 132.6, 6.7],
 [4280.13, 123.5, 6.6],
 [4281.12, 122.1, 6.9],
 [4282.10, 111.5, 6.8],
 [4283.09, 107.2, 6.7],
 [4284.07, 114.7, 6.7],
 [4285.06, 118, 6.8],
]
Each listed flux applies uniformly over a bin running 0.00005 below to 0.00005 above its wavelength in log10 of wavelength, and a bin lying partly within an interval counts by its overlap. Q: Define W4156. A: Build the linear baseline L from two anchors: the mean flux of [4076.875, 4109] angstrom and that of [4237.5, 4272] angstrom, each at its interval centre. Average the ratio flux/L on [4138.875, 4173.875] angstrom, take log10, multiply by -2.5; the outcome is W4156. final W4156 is -0.09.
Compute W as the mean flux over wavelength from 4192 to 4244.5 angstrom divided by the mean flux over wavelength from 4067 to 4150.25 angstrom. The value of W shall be 1.02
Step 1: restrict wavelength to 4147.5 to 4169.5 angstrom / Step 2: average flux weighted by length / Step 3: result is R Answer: 124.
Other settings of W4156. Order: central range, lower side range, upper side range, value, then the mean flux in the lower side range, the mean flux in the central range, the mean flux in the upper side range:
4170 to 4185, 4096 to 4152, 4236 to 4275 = -0.074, 117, 126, 119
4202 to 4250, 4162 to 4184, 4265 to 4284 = 0.020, 126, 120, 120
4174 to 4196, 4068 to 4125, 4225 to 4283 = -0.063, 116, 124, 119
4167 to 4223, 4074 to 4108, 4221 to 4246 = -0.074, 111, 124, 118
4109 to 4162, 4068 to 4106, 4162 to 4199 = -0.039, 113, 123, 124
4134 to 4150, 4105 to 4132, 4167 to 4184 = 0.020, 122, 121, 126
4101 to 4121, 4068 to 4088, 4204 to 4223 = 0.091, 121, 112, 124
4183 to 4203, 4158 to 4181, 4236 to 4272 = 0.009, 125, 122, 120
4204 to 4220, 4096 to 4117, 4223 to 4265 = -0.074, 107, 123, 118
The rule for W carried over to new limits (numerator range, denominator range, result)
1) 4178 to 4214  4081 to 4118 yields 1.10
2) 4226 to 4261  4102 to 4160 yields 0.98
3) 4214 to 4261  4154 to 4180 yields 0.95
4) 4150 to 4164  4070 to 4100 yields 1.04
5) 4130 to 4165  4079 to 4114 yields 1.09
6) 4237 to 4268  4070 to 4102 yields 1.03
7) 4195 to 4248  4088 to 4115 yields 1.11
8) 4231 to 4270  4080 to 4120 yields 1.06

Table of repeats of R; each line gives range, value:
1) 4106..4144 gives 122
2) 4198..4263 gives 120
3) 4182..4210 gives 123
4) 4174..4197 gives 124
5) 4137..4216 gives 123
